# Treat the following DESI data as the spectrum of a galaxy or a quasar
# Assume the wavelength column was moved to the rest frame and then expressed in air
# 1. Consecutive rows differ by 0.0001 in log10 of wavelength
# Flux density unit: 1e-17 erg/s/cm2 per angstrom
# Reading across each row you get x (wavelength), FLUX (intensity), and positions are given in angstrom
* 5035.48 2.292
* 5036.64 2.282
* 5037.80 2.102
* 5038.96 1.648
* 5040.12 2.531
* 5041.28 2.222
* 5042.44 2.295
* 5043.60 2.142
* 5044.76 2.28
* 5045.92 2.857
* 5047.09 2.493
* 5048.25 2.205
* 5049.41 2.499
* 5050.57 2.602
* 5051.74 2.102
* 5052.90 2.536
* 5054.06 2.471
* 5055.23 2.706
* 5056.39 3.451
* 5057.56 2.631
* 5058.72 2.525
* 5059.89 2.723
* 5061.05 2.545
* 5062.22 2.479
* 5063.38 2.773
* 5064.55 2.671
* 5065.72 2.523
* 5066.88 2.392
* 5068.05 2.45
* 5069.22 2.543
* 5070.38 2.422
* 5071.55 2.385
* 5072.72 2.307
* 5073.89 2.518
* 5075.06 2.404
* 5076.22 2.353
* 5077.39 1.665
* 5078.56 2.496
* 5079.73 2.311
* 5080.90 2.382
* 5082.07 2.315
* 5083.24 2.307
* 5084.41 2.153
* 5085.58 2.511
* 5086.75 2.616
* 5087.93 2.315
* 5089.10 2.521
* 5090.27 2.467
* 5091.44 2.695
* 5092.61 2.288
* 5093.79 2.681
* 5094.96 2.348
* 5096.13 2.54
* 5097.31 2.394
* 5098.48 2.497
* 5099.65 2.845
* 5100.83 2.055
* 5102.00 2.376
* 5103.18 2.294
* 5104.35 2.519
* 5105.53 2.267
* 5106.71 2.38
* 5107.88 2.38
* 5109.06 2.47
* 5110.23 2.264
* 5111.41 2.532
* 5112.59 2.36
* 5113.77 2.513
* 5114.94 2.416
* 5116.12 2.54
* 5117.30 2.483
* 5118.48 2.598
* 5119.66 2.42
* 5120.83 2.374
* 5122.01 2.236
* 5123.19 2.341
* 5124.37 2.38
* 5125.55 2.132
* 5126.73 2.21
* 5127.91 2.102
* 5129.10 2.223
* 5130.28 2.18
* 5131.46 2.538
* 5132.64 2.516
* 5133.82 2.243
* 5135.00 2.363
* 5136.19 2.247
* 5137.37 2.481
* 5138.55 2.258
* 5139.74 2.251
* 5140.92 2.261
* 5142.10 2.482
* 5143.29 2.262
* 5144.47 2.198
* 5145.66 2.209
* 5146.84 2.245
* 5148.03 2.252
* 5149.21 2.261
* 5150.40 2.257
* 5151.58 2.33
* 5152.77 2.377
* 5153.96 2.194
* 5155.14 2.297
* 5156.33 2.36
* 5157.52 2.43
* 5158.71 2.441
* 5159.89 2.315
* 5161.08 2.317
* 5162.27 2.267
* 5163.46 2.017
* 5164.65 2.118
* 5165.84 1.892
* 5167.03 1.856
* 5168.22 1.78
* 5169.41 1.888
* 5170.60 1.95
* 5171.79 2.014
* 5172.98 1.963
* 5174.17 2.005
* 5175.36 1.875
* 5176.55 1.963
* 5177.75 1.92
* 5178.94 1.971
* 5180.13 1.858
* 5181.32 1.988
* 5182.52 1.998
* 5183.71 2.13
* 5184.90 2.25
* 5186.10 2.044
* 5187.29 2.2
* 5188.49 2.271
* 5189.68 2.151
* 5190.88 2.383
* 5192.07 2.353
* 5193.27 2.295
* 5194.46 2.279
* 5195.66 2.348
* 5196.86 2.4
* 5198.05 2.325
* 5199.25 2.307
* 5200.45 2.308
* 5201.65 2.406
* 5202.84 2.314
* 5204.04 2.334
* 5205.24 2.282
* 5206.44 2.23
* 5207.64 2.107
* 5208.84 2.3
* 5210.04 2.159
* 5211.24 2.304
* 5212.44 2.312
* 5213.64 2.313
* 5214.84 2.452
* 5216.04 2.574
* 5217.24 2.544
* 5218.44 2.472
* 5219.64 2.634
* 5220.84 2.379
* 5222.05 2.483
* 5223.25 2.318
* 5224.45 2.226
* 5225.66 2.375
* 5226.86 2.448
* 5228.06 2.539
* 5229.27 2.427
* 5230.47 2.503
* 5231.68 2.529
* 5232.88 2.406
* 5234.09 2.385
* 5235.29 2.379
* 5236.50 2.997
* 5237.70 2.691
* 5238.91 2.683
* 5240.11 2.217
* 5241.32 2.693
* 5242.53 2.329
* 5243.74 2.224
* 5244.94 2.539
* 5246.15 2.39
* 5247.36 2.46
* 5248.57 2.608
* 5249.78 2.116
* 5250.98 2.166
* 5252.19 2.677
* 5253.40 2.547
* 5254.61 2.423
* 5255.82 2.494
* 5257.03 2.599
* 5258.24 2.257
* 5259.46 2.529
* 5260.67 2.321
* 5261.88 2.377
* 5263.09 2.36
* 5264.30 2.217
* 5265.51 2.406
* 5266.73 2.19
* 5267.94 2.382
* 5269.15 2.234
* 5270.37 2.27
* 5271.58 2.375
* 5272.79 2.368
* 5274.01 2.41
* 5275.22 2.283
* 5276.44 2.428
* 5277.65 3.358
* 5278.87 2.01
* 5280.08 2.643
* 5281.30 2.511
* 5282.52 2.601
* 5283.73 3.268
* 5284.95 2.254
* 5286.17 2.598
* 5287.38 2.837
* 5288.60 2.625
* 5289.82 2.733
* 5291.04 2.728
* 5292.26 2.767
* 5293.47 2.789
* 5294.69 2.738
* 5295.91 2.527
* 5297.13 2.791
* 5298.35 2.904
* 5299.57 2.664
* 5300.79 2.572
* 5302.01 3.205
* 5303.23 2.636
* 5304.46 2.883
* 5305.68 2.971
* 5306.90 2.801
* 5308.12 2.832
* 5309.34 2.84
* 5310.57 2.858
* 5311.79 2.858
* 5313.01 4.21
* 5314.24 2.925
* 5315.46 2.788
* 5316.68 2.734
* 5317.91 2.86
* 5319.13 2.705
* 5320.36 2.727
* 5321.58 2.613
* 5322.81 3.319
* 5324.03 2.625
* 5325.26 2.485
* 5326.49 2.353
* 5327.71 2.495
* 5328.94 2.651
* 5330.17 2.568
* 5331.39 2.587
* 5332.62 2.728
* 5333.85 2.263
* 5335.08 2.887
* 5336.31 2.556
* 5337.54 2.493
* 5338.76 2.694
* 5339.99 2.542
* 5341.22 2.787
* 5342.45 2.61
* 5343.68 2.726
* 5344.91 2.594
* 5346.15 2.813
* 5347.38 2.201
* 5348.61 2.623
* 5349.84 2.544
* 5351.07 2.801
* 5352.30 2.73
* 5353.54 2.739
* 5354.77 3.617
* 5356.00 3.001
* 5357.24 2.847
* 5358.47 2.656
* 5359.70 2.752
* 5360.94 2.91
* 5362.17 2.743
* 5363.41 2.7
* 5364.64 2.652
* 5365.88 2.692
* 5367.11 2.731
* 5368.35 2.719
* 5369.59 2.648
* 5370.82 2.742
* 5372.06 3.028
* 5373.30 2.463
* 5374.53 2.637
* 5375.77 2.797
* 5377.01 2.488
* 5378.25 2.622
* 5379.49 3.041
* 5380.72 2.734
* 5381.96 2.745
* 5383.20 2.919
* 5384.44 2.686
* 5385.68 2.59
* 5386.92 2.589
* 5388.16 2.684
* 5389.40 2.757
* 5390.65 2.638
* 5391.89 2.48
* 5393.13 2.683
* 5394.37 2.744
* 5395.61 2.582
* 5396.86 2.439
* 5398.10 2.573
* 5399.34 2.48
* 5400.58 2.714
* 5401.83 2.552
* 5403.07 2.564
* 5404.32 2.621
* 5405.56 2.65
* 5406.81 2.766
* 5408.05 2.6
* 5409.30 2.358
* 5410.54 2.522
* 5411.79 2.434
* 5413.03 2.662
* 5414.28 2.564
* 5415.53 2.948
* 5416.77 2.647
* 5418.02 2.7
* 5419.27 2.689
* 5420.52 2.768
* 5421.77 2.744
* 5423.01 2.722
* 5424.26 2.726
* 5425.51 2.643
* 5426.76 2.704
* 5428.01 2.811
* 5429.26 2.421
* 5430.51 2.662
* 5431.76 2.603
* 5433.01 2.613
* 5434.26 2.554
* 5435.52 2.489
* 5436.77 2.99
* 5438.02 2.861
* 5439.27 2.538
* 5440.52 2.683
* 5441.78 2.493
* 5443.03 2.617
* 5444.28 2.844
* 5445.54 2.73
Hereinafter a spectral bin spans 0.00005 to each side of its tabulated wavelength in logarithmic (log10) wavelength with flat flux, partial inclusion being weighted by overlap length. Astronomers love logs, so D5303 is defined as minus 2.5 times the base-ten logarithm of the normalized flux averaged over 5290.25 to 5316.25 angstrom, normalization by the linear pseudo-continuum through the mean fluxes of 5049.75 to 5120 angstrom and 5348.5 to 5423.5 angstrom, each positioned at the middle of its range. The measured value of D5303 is -0.09 mag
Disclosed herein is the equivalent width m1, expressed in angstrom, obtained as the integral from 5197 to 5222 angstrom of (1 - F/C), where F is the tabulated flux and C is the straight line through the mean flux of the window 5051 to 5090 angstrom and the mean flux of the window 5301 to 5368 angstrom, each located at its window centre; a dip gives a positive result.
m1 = 2.5 angstrom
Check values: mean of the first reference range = 2.47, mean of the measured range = 2.36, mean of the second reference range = 2.76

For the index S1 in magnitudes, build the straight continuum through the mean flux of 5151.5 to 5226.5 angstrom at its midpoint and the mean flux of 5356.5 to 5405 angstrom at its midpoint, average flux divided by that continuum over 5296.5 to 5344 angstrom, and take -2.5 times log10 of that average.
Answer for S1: -0.093 mag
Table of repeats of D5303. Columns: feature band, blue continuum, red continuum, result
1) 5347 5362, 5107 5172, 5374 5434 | -0.086 mag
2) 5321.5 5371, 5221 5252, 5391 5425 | -0.054 mag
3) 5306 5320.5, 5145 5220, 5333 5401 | -0.152 mag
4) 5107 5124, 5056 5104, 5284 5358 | 0.036 mag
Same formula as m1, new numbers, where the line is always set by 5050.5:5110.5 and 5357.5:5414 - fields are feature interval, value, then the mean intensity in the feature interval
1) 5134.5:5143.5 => 0.61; 2.33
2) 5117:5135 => 1.15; 2.33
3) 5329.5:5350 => 0.23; 2.6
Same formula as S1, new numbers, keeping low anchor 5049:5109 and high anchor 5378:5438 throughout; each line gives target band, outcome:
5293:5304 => -0.07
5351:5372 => -0.07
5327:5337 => 0.01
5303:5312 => -0.10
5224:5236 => 0.05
